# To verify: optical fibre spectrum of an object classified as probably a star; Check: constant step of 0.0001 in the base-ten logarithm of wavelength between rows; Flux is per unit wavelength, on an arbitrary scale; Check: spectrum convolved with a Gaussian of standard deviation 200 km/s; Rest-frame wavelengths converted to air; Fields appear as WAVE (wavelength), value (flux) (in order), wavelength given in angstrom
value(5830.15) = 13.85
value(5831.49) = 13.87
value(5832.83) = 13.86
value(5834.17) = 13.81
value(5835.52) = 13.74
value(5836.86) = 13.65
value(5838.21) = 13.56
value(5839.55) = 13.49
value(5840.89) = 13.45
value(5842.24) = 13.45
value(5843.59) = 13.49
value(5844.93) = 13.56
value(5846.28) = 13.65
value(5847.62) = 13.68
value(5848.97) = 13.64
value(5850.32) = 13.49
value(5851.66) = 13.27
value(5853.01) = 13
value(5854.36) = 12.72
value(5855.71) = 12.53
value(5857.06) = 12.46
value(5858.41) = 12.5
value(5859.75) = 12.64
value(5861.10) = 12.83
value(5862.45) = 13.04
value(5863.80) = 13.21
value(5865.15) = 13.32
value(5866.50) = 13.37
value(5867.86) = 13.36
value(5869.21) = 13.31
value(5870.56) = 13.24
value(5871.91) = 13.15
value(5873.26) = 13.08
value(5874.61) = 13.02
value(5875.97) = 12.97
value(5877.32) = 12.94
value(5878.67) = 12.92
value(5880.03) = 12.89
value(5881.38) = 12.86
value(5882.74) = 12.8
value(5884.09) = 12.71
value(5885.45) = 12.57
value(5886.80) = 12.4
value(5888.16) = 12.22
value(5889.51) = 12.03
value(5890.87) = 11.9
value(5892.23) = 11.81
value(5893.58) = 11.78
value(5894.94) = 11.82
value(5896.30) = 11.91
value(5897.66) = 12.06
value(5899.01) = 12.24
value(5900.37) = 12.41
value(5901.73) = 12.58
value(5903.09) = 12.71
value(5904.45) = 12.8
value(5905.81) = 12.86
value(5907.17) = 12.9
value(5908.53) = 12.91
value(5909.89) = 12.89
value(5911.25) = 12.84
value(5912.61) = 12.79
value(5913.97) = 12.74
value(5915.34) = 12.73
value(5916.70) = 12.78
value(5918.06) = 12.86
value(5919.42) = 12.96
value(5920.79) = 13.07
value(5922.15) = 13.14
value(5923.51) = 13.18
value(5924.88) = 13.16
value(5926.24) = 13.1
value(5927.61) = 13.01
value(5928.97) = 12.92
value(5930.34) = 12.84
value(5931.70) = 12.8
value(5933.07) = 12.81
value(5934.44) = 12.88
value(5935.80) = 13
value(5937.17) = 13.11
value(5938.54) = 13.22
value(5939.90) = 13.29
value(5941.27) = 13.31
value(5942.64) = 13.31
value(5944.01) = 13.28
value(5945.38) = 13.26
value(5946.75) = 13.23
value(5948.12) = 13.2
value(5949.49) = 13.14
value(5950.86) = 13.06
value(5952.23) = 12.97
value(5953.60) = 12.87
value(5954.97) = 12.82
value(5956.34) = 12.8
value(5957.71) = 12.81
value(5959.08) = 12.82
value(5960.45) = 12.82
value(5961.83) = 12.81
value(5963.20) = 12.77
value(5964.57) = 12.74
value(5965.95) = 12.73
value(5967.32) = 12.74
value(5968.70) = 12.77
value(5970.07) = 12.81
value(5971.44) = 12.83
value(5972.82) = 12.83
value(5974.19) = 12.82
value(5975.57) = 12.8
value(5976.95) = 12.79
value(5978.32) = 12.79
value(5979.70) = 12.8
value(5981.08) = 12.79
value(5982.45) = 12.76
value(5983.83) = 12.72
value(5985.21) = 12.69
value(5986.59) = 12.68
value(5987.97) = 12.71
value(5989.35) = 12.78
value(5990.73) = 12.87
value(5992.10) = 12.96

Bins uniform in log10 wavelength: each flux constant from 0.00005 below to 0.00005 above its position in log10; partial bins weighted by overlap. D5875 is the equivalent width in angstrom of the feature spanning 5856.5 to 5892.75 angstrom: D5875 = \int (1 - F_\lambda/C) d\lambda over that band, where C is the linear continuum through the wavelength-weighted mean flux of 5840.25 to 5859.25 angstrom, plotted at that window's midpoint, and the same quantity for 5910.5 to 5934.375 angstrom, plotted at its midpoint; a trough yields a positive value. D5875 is 0.8 angstrom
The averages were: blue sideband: 13.2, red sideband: 12.9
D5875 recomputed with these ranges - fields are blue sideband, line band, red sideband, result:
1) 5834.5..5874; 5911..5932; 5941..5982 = 0.2 angstrom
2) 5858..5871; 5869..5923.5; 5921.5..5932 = 1.7 angstrom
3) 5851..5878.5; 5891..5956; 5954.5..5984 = 0.3 angstrom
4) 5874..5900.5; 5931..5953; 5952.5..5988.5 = -0.8 angstrom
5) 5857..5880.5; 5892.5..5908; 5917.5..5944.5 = 0.8 angstrom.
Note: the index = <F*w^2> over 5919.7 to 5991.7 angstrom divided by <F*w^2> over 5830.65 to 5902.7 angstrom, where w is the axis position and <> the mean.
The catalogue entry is 1.0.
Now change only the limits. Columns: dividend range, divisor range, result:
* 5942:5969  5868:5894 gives 1.05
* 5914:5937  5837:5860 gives 1.00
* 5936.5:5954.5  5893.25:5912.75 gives 1.07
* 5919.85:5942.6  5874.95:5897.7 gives 1.07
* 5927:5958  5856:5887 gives 1.03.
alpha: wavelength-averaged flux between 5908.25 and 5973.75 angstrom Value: 13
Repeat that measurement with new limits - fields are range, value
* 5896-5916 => 12.6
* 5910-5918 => 12.8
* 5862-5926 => 12.8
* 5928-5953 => 13.1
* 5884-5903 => 12.2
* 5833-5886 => 13.2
